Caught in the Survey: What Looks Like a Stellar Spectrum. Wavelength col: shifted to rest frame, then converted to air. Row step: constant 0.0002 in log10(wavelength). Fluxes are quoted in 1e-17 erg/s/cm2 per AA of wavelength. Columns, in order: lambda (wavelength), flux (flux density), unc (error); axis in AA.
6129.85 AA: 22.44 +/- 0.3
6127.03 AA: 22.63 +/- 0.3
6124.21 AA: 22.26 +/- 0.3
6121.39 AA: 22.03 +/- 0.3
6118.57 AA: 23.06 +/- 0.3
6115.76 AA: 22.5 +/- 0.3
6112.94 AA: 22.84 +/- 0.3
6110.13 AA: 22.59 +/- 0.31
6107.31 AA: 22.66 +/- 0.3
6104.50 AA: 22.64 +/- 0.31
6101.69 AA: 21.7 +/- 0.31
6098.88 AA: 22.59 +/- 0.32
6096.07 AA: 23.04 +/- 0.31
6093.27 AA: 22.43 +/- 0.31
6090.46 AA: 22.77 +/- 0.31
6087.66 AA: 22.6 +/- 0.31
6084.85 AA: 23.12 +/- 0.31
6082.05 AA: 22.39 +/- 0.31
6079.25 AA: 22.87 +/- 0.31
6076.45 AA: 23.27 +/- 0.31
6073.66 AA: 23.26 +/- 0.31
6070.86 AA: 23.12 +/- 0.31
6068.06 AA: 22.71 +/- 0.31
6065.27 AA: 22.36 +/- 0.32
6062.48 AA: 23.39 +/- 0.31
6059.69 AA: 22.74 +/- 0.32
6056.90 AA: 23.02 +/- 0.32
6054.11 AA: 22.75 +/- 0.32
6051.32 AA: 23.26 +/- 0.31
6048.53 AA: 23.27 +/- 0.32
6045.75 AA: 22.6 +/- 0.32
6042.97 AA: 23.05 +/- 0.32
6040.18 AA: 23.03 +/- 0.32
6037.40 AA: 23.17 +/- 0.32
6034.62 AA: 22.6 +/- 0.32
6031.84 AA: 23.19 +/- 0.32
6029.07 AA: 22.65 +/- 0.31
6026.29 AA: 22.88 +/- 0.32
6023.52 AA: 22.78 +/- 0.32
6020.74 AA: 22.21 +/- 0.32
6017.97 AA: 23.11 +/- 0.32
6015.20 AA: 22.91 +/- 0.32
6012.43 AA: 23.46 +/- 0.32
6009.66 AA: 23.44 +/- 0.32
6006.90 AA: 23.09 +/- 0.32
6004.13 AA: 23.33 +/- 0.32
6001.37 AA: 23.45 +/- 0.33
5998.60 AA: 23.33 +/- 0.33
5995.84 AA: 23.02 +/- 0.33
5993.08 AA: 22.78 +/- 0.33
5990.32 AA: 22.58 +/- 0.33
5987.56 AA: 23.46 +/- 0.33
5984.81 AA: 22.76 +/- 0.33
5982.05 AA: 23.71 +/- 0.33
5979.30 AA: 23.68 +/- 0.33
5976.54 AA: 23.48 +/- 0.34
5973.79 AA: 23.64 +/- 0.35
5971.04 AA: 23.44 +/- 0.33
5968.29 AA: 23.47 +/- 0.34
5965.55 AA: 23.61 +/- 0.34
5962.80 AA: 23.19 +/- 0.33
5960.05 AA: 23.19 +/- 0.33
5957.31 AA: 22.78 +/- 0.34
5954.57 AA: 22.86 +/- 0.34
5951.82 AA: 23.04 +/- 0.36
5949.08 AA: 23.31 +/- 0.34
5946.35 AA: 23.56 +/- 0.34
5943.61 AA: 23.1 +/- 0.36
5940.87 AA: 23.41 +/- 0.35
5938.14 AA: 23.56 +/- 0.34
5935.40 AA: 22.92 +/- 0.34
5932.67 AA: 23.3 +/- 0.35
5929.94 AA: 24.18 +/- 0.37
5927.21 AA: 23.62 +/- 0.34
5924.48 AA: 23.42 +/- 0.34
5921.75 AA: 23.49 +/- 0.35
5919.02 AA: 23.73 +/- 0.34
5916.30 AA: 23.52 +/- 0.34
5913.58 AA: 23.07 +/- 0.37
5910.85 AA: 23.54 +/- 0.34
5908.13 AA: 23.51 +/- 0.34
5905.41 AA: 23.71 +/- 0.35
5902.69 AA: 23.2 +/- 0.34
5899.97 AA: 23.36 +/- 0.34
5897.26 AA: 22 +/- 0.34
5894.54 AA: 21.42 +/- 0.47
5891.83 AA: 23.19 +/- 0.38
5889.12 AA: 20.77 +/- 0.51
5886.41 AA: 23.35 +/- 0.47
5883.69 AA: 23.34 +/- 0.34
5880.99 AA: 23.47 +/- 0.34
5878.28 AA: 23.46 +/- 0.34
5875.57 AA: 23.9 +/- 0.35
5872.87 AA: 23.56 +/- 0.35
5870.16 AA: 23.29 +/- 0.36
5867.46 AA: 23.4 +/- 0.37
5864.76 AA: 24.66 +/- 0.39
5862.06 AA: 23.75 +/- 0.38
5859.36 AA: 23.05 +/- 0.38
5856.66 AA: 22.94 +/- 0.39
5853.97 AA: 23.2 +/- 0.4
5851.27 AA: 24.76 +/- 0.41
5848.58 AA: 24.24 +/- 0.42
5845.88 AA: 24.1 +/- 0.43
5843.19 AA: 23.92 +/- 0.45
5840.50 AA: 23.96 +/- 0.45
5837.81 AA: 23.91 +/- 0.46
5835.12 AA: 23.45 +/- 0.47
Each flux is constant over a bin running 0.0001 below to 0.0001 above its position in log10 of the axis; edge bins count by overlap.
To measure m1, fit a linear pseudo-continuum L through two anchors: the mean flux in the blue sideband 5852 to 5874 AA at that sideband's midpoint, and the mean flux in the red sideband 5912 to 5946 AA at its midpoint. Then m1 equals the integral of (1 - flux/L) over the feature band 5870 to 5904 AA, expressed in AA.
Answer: 0.8 AA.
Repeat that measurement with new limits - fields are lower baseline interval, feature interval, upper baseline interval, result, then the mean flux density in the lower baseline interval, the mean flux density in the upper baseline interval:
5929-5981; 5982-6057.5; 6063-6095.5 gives 0.2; 23.4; 22.8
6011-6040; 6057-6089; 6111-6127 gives -0.2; 22.9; 22.6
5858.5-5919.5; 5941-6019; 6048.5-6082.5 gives -0.5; 23.2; 23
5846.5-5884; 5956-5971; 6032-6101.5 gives 0.0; 23.7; 22.9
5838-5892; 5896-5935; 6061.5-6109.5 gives -0.1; 23.5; 22.8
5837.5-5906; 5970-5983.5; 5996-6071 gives -0.3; 23.4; 23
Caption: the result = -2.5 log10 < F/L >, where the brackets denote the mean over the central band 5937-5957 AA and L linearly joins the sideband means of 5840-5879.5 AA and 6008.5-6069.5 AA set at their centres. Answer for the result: 0.01 mag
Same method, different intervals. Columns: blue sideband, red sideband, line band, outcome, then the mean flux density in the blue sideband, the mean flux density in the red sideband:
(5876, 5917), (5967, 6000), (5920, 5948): -0.016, 23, 23.3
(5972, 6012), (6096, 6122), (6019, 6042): 0.010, 23.3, 22.6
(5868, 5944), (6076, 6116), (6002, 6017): -0.016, 23.2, 22.7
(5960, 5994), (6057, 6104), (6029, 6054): 0.000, 23.3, 22.8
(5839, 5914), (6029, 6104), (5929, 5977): -0.008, 23.4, 22.9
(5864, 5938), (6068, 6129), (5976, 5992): -0.011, 23.3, 22.7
